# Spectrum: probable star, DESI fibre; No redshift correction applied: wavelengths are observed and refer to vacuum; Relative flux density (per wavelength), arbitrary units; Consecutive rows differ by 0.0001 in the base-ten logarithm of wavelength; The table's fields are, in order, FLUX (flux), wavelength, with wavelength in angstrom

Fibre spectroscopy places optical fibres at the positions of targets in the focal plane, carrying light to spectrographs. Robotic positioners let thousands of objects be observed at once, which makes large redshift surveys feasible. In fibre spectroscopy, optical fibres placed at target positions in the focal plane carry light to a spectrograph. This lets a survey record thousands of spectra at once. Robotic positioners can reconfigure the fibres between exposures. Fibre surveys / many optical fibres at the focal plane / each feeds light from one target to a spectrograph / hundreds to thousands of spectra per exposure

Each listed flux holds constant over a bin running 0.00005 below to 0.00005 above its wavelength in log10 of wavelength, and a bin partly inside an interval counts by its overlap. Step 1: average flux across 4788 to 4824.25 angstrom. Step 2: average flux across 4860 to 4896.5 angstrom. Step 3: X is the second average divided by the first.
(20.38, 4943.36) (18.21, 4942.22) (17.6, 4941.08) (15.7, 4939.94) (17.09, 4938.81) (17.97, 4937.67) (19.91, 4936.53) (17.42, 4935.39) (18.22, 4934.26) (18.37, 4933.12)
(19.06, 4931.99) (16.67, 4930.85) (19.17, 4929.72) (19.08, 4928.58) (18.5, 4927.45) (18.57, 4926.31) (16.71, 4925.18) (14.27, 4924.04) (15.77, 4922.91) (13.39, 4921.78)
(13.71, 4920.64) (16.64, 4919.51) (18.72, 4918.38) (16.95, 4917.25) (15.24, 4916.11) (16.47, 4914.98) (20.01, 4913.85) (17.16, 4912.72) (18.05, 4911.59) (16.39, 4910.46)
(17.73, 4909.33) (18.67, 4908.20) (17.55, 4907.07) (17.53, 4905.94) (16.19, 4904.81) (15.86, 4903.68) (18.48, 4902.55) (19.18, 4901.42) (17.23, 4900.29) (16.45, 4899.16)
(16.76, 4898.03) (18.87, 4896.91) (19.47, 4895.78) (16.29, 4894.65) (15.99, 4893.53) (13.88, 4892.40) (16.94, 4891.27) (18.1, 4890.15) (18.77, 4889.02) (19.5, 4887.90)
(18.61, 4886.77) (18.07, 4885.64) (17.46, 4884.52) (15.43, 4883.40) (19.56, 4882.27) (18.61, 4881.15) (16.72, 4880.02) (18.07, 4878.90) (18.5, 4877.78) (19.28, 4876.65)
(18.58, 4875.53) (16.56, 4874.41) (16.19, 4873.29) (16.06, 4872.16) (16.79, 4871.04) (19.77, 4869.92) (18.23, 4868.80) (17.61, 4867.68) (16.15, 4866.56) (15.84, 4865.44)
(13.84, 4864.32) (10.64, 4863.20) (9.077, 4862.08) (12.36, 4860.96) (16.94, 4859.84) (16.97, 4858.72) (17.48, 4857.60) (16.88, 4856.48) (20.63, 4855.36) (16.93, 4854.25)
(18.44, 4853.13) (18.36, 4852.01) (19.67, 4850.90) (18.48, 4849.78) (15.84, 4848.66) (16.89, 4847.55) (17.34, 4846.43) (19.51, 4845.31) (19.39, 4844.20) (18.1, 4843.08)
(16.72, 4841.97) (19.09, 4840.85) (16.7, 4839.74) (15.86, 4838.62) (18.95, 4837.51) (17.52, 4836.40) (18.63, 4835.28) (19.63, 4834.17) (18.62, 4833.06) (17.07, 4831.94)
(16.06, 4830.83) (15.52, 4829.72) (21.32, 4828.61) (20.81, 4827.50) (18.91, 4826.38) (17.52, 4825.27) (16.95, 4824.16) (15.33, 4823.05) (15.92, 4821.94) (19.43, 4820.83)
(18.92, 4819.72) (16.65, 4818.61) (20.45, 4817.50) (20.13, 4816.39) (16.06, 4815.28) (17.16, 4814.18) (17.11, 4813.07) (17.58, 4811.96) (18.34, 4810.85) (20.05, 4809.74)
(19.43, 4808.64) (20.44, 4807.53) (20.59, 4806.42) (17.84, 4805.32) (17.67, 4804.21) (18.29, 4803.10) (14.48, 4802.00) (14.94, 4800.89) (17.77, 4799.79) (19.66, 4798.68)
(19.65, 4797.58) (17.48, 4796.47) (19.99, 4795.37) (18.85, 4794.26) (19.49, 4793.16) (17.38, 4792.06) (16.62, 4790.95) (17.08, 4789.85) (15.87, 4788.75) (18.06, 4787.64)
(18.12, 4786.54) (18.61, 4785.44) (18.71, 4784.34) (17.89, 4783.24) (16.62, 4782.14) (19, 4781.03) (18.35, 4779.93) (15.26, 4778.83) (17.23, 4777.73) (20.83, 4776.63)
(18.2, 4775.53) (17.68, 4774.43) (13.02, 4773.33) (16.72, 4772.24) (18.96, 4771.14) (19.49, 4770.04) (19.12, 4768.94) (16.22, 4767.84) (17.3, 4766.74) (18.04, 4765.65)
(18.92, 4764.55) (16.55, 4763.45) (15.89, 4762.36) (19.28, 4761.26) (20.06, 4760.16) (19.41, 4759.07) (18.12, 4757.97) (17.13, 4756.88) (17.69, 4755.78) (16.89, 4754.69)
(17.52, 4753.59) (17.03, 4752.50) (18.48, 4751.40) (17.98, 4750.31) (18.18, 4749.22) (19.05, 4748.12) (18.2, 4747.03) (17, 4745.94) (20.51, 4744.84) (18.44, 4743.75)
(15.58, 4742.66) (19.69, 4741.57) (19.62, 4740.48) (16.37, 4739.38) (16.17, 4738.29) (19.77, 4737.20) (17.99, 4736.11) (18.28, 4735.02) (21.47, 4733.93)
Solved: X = 0.93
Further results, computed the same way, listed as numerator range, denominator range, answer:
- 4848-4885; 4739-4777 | 0.94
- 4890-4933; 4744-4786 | 0.96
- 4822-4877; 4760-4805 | 0.97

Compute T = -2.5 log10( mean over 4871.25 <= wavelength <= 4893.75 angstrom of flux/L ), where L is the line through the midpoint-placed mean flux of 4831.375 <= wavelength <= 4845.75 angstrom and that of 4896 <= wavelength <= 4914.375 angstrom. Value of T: 0.02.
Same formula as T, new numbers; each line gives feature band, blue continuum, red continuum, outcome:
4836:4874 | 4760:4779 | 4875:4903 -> 0.05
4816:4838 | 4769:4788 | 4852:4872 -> -0.08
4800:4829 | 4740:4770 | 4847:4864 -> -0.07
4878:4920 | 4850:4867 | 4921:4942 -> -0.05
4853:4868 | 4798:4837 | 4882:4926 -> 0.13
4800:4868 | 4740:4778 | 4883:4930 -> 0.01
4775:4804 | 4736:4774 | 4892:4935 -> -0.01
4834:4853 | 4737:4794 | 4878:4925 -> -0.03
